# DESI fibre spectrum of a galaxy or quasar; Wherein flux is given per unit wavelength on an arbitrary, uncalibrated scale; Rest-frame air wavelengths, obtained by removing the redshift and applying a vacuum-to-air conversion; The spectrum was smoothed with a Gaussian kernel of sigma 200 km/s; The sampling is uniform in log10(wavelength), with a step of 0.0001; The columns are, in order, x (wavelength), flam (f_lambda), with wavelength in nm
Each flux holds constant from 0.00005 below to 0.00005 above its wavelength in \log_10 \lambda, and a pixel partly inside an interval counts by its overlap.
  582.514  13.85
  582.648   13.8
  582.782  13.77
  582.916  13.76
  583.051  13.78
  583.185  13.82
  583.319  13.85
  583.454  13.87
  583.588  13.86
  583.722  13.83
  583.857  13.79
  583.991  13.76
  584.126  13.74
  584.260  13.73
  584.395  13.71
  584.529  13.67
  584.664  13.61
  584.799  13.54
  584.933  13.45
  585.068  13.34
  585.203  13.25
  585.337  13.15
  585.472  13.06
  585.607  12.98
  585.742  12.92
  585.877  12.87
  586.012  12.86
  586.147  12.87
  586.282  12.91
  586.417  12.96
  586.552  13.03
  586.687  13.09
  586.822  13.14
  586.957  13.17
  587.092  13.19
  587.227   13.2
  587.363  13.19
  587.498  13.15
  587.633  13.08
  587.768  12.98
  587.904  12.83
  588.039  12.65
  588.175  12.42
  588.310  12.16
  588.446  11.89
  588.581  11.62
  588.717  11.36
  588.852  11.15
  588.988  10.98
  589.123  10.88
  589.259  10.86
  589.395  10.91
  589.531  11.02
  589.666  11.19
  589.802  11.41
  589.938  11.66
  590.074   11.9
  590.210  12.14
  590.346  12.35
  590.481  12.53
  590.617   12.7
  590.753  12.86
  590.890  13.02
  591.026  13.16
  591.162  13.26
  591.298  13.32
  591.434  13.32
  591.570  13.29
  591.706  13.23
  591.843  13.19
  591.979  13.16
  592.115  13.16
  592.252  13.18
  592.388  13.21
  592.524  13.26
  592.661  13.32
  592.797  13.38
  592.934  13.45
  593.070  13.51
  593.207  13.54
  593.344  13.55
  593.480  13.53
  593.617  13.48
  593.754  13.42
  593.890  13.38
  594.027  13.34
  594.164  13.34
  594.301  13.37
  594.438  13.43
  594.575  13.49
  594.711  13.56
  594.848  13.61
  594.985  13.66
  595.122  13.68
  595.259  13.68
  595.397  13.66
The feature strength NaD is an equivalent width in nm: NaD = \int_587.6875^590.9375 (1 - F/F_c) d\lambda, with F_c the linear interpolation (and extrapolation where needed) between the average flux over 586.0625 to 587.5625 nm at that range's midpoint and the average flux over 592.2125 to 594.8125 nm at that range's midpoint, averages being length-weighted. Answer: 0.32 nm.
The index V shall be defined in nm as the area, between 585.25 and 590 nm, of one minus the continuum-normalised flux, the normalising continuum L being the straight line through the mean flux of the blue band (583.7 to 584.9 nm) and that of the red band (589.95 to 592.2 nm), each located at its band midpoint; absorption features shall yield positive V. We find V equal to 0.33 nm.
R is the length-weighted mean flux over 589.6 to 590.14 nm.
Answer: 11.5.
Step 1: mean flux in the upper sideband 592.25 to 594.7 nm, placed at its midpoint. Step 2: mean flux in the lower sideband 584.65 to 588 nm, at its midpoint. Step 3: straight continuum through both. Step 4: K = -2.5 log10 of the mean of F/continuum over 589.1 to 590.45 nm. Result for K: 0.16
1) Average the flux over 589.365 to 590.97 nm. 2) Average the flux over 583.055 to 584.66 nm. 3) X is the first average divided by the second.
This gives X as 0.9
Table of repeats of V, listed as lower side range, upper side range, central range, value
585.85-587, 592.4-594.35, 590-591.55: 0.05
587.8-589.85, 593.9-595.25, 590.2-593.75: -0.15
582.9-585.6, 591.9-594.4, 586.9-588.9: 0.14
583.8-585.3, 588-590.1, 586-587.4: -0.05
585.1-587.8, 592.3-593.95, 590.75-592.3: 0.02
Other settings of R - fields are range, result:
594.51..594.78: 13.6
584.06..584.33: 13.7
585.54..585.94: 12.9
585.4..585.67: 13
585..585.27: 13.3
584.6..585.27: 13.4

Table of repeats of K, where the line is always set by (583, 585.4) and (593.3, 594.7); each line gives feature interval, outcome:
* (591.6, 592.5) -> 0.02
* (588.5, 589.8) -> 0.21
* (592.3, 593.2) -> 0.01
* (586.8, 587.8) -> 0.04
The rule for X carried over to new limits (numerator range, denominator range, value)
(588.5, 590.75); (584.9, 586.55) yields 0.89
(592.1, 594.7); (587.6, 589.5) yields 1.14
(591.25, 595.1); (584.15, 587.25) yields 1.01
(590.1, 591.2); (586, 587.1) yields 0.98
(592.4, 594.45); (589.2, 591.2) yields 1.11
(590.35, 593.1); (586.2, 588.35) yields 1.02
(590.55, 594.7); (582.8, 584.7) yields 0.97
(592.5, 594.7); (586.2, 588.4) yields 1.04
